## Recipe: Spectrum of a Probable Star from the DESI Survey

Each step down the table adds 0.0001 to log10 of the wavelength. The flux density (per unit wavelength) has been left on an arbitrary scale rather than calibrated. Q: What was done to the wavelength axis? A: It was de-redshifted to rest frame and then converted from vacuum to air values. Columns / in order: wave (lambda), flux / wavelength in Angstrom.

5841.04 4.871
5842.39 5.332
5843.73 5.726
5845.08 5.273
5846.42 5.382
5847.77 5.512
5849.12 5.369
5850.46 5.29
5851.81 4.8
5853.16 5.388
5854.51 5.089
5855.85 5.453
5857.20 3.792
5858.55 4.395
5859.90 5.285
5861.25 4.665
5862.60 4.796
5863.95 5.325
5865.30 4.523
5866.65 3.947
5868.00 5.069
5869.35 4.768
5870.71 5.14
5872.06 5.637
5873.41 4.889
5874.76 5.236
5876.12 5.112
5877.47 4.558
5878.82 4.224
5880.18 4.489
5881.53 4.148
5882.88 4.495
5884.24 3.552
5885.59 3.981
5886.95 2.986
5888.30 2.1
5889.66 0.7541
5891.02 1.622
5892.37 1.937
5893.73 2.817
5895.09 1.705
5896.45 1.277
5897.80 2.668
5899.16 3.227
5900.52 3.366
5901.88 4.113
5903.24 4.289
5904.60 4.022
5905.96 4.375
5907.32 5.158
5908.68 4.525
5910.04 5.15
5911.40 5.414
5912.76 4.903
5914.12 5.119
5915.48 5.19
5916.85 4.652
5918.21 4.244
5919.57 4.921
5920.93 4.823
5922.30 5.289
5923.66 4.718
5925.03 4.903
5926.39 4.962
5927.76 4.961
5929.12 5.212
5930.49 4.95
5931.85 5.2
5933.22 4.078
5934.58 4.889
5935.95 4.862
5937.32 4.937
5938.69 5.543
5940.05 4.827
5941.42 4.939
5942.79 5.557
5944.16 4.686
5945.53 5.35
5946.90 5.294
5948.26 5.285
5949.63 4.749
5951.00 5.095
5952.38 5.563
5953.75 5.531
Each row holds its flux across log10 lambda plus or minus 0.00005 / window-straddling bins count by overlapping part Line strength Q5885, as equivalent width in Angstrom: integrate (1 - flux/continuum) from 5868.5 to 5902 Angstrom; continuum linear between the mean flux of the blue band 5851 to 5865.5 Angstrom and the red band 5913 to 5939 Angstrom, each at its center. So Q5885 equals 9.2 Angstrom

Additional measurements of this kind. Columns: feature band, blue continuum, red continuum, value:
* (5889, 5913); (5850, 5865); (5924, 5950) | 7.67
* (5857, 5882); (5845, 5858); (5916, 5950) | 1.61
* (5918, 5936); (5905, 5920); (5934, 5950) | 0.35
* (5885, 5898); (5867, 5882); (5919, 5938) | 7.23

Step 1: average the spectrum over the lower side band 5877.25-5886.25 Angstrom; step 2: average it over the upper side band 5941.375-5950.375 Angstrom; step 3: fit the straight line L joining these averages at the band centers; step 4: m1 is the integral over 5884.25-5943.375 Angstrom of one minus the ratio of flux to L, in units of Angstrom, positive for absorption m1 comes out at 6.91 Angstrom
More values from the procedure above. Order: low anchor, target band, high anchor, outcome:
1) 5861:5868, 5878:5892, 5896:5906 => 2.8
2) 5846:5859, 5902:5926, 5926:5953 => 1.2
